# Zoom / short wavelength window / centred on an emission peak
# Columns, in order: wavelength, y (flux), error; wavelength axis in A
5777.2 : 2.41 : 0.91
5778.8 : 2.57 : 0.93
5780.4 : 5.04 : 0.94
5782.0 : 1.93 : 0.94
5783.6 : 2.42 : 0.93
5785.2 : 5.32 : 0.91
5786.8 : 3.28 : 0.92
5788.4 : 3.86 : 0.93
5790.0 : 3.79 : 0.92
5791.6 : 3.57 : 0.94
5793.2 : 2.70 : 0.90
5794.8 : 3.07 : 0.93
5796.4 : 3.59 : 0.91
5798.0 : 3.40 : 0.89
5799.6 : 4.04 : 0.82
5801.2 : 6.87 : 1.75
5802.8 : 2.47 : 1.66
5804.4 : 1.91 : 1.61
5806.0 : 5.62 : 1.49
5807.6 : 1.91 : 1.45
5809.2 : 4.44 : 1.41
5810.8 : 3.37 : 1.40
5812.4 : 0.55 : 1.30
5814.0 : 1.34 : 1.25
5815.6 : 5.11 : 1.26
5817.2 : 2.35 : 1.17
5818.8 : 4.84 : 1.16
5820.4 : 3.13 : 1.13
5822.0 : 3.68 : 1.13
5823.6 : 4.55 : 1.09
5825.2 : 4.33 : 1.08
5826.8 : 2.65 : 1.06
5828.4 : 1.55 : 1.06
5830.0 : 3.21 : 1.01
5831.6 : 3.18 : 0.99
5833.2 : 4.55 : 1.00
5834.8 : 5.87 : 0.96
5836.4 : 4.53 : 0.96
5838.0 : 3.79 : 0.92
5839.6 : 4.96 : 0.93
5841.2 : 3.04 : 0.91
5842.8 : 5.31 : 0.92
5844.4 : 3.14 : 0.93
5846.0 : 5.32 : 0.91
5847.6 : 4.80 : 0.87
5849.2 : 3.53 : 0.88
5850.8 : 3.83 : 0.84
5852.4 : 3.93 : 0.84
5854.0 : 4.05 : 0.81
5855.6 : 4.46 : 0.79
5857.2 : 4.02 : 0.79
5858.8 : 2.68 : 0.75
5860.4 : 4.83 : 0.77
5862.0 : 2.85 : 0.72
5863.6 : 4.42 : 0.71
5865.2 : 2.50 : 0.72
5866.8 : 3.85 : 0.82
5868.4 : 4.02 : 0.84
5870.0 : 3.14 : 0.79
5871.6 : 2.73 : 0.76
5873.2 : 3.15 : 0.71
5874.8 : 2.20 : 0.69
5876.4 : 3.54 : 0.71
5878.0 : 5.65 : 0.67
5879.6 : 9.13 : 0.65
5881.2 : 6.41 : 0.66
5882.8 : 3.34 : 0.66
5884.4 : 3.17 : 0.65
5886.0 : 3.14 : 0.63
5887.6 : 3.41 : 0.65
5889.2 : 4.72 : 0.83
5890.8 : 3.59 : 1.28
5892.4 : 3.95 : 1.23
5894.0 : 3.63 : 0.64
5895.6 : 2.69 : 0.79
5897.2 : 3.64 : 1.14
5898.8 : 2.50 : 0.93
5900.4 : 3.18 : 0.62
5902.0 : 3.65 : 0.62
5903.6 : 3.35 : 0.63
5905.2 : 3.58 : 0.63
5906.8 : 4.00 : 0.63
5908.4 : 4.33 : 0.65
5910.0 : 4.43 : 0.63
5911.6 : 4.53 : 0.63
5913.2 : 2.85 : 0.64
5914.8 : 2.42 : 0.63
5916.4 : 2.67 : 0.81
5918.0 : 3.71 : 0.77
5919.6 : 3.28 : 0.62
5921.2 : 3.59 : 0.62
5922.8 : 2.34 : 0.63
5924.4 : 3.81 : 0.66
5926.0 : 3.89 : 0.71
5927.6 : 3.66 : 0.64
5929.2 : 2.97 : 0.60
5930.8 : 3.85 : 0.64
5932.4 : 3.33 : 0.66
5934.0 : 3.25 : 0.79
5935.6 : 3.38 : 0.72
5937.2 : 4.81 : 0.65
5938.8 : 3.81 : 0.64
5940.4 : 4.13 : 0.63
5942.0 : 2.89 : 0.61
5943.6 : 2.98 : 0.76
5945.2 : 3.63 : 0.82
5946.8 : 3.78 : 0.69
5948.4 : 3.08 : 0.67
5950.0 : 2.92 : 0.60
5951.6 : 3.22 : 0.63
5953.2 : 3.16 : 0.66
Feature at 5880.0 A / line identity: [O III] 5007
